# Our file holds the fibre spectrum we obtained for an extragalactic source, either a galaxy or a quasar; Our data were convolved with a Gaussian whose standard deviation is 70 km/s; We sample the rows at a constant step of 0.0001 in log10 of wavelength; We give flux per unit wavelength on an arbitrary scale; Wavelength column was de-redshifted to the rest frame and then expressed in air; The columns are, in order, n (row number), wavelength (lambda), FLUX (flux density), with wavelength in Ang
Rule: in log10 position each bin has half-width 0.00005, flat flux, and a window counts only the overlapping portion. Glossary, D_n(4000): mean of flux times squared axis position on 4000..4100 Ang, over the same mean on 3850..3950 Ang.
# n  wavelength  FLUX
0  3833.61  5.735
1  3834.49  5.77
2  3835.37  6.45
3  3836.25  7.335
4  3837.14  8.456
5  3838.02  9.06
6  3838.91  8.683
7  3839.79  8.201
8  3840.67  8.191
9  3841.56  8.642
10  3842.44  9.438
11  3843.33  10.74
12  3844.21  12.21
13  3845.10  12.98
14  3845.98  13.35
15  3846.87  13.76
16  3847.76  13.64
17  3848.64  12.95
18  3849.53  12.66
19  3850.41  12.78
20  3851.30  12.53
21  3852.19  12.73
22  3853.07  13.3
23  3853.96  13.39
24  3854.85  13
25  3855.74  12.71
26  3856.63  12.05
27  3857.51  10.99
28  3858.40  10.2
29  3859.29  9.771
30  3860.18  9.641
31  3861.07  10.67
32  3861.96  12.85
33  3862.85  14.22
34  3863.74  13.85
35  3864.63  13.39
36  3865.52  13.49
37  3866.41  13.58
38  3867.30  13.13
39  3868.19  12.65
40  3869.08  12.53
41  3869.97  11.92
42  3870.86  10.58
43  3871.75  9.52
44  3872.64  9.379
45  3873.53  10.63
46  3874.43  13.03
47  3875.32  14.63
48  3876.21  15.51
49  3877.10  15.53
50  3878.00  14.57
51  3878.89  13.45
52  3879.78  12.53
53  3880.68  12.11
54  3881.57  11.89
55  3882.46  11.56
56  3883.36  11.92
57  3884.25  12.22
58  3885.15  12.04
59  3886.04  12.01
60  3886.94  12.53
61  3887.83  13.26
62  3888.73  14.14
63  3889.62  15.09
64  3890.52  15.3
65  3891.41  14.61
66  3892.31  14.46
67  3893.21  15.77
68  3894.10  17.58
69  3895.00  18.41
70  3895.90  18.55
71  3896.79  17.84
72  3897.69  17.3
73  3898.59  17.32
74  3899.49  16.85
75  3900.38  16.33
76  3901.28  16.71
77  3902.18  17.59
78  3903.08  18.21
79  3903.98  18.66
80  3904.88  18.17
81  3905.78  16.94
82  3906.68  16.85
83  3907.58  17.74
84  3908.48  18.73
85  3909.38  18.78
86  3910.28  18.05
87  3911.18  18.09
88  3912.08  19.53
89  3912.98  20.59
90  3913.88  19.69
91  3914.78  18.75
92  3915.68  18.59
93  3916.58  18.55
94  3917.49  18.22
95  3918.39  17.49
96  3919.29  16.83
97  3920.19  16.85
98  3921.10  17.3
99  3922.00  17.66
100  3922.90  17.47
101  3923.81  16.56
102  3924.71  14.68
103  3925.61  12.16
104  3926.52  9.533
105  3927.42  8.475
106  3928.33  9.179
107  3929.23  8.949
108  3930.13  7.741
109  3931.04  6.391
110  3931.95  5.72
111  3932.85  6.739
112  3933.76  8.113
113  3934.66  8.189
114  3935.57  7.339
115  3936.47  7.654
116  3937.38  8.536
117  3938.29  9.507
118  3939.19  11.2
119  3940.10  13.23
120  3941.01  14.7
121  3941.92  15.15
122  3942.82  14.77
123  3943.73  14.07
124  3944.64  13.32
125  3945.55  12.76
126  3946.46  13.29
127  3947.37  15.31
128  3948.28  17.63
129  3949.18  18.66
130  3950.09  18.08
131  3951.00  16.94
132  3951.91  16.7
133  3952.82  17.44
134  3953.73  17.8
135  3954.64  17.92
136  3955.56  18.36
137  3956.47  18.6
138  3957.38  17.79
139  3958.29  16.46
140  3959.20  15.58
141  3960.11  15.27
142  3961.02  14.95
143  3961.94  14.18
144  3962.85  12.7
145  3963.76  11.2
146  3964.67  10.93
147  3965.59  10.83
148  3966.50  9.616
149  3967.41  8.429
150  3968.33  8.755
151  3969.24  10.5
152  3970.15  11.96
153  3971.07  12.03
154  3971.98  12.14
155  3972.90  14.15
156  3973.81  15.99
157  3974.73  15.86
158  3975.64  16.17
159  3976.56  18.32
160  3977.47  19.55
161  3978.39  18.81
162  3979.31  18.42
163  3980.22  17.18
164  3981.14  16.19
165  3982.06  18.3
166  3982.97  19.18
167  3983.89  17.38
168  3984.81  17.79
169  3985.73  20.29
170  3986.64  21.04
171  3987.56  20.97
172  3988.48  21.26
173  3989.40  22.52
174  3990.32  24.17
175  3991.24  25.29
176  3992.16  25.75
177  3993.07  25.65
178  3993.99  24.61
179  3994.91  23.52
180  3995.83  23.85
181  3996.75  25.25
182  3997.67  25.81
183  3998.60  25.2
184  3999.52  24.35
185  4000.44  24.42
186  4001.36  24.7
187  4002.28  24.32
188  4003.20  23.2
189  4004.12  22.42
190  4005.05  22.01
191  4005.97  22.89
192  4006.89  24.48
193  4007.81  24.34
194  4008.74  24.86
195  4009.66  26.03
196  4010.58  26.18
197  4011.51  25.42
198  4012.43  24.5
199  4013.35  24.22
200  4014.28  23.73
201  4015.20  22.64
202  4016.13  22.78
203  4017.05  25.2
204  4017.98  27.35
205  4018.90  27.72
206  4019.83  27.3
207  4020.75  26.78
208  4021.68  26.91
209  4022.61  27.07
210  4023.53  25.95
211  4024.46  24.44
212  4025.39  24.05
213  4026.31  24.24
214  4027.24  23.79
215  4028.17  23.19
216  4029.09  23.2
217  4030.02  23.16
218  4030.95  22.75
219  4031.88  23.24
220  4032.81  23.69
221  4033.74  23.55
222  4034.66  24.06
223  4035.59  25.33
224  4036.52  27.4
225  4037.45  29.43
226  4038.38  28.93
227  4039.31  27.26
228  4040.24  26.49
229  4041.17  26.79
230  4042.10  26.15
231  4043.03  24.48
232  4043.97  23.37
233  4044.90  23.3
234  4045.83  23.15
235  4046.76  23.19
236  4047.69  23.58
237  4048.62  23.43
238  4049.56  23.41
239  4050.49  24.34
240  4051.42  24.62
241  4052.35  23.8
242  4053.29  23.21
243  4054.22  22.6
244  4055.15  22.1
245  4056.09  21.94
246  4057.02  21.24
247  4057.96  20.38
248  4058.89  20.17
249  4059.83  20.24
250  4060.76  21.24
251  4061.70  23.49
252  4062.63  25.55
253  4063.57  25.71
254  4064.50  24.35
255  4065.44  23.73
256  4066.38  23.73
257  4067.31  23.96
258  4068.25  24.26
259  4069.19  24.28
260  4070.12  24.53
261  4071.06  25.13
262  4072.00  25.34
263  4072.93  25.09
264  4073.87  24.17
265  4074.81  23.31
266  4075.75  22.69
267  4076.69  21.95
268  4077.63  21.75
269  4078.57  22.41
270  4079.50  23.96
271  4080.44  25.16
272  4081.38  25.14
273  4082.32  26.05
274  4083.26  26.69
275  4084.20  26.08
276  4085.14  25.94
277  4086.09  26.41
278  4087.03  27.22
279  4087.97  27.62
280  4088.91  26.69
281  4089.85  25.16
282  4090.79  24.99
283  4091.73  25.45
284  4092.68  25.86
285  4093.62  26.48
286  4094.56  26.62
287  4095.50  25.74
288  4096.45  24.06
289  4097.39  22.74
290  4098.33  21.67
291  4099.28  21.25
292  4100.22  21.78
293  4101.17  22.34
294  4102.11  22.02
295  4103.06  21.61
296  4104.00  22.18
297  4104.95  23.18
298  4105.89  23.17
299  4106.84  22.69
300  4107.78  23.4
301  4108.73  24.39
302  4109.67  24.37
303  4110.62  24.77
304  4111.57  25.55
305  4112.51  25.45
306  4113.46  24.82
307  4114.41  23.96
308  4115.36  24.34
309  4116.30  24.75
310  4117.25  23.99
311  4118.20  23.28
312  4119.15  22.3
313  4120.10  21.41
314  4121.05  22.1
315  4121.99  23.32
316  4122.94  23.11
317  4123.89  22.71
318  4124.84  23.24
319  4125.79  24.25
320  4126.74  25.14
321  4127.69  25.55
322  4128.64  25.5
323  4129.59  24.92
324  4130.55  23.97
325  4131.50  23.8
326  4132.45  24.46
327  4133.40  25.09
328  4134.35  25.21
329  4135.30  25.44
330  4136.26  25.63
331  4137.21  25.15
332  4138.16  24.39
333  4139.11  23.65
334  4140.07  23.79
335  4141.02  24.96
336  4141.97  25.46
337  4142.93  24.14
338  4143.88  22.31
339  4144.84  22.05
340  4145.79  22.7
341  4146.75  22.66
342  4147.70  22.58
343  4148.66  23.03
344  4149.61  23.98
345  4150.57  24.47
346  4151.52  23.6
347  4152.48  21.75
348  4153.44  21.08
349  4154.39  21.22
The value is 1.89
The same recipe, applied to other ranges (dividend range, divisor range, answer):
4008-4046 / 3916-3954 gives 1.99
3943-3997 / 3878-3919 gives 1.09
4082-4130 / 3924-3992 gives 1.80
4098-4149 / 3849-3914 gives 1.86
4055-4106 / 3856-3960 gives 1.82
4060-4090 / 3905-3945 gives 1.90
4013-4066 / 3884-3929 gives 1.60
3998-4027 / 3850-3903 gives 1.96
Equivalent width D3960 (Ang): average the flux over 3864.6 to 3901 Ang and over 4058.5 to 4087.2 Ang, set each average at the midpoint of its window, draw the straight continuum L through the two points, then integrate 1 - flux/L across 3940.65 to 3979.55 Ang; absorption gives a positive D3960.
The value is 6.7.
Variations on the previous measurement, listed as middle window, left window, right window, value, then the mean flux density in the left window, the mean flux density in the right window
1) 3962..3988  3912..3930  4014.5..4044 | 6.9 Ang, 15.6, 25.3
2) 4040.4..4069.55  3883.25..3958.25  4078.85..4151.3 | -2.8 Ang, 15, 24.2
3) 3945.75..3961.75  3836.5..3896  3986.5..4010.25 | 2.7 Ang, 12.5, 24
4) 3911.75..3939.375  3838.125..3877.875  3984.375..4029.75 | 6.9 Ang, 12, 24.2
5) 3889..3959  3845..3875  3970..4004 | 4.4 Ang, 12.3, 20.5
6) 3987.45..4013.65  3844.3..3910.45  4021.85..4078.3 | -3.8 Ang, 14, 24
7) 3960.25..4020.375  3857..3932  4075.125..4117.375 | -2.7 Ang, 14.5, 24.3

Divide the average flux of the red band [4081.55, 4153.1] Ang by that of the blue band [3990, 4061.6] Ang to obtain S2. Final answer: 0.99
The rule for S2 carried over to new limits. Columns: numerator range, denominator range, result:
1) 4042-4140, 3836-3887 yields 2.01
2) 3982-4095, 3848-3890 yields 1.93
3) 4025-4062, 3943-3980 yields 1.60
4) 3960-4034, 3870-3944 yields 1.47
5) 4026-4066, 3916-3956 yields 1.77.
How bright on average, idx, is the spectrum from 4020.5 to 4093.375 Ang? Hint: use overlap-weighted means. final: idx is 24.4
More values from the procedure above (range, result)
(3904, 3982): 14.6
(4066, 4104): 24.4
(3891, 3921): 17.7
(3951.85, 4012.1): 19.1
